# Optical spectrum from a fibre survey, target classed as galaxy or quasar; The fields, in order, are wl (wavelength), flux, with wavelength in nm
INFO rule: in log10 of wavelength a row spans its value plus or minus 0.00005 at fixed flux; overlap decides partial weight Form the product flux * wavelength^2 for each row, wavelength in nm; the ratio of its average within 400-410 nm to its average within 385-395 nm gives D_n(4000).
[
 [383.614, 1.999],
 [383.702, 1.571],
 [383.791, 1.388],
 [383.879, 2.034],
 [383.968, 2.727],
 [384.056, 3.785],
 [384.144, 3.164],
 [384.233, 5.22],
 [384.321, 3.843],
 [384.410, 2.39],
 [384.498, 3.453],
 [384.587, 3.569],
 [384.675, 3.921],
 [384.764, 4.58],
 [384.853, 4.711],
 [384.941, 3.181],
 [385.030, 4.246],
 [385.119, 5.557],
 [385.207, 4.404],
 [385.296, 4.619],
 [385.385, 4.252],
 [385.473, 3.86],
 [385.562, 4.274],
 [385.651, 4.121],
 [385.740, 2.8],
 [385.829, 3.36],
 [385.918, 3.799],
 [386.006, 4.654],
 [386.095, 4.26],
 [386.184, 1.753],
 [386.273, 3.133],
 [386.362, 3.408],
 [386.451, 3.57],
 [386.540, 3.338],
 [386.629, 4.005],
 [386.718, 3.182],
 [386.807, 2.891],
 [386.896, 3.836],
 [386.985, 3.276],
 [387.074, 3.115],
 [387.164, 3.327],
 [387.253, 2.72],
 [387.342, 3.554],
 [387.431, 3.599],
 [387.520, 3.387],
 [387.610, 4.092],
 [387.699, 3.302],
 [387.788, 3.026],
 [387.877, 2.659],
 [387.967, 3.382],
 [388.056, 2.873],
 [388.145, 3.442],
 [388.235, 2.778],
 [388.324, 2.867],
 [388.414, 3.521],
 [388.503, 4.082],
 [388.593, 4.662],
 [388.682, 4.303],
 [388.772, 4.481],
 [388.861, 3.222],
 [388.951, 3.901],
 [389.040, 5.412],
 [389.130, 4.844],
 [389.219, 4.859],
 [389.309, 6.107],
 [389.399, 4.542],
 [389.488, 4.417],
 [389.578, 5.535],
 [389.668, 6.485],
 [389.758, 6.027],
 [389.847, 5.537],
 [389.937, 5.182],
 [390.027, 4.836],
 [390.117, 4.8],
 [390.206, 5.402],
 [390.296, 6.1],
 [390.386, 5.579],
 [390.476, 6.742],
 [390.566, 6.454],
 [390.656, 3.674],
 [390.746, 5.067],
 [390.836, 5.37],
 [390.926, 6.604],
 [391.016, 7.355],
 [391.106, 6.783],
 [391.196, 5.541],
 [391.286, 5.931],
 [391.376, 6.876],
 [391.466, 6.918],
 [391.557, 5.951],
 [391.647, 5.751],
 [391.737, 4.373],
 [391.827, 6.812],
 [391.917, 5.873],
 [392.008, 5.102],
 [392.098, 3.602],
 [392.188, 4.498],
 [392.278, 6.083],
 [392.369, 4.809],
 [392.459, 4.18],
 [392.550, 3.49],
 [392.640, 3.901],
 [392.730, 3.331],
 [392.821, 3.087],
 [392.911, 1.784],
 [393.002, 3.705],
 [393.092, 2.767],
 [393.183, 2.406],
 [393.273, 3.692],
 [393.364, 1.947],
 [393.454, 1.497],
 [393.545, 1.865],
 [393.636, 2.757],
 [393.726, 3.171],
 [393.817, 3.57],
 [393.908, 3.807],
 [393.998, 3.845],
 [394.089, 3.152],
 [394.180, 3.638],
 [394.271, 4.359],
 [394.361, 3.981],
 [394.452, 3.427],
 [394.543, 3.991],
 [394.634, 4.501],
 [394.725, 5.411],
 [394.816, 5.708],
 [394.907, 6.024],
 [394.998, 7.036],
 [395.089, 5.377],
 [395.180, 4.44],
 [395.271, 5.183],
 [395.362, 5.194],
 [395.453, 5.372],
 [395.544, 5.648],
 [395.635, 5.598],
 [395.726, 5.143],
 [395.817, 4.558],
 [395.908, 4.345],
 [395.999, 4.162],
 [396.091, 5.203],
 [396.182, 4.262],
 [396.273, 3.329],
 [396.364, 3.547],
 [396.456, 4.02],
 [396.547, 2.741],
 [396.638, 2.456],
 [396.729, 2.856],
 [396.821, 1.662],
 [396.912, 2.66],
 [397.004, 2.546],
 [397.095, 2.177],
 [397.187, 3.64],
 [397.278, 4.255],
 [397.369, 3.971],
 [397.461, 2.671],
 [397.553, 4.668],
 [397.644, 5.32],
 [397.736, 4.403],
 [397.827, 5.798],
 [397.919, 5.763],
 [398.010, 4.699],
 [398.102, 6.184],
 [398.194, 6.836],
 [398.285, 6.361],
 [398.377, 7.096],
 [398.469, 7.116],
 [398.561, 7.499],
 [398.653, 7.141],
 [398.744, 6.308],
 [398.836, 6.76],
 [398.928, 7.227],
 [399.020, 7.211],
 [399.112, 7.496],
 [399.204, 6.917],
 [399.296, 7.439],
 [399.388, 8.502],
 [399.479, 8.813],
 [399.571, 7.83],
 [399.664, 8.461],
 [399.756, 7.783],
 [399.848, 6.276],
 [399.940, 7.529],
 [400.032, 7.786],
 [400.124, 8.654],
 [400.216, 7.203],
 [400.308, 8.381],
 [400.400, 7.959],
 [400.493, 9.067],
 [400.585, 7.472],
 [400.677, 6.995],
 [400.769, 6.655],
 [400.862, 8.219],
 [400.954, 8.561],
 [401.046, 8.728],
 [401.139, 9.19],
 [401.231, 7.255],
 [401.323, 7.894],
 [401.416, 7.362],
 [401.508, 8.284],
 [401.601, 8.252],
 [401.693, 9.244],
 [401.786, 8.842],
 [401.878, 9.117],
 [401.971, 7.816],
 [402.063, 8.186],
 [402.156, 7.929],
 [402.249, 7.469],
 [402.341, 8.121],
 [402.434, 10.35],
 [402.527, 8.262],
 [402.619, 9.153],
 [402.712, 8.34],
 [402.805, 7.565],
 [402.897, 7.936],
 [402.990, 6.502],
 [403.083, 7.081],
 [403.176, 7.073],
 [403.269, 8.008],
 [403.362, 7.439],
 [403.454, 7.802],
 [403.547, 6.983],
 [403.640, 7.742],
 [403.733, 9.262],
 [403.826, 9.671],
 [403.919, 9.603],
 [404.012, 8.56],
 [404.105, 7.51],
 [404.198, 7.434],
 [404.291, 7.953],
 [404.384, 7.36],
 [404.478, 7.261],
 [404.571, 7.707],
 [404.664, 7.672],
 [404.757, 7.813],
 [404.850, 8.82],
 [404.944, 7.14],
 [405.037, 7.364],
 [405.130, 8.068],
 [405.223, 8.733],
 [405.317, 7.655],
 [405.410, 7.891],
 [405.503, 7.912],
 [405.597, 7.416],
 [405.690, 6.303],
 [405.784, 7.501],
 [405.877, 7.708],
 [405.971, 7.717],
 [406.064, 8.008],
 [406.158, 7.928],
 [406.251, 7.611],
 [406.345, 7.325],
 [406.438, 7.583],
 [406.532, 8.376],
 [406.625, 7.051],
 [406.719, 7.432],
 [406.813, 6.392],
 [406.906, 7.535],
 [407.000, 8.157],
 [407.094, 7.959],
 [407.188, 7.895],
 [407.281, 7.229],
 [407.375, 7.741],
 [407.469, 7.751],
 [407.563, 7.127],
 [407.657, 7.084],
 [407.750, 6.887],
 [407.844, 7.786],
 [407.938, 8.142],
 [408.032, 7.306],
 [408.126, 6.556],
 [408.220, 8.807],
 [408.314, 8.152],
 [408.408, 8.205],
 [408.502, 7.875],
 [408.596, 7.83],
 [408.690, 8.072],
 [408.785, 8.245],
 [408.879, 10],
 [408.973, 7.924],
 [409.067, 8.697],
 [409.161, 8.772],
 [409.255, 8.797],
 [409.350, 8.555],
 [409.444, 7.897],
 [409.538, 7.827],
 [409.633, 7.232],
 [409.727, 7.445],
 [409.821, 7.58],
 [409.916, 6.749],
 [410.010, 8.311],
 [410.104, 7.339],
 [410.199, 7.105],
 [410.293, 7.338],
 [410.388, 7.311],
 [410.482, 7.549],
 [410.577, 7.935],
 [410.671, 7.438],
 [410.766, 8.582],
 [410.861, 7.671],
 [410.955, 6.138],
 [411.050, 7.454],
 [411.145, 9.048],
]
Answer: 2.0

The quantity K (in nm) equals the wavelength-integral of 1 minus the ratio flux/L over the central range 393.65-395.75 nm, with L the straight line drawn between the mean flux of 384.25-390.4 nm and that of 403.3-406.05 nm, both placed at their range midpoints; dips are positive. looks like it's 0.38 nm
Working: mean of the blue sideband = 4.03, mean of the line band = 4.65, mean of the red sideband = 7.87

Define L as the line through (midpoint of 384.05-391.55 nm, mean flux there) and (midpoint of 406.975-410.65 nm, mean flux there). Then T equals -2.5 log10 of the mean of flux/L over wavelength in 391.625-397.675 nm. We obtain 0.33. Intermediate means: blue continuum 4.34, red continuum 7.82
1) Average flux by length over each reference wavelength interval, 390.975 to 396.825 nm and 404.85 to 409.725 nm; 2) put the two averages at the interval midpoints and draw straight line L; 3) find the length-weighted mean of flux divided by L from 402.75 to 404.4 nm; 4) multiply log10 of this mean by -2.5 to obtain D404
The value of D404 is -0.152 mag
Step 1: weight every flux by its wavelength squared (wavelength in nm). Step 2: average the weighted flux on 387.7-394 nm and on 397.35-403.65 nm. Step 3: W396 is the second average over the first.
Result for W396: 1.73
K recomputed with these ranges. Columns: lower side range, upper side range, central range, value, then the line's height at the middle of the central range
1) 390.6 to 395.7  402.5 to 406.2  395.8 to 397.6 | 0.683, 5.61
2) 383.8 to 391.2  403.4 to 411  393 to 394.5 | 0.618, 5.33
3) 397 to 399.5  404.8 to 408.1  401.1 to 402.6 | -0.383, 6.66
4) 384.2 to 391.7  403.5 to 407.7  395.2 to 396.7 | 0.380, 5.91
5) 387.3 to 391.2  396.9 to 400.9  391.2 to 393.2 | 0.213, 5.23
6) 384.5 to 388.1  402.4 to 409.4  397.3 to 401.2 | -0.326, 6.44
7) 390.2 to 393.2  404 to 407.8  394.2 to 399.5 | 0.814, 5.99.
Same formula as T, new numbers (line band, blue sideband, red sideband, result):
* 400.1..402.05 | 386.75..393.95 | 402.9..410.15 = -0.22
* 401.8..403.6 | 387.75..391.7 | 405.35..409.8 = -0.14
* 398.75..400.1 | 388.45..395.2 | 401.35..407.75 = -0.15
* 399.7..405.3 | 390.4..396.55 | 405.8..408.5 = -0.21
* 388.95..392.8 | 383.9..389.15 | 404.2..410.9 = -0.19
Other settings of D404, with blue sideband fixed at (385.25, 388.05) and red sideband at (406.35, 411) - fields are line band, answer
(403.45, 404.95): -0.17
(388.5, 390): -0.23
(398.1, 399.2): -0.20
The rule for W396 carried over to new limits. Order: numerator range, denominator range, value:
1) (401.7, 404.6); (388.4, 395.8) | 1.81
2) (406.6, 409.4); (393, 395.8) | 2.03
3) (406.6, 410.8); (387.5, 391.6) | 1.74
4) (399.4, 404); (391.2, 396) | 1.91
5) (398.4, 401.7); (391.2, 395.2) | 1.87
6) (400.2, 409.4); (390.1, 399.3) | 1.74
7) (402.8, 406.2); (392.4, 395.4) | 2.14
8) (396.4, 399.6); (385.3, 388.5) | 1.66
